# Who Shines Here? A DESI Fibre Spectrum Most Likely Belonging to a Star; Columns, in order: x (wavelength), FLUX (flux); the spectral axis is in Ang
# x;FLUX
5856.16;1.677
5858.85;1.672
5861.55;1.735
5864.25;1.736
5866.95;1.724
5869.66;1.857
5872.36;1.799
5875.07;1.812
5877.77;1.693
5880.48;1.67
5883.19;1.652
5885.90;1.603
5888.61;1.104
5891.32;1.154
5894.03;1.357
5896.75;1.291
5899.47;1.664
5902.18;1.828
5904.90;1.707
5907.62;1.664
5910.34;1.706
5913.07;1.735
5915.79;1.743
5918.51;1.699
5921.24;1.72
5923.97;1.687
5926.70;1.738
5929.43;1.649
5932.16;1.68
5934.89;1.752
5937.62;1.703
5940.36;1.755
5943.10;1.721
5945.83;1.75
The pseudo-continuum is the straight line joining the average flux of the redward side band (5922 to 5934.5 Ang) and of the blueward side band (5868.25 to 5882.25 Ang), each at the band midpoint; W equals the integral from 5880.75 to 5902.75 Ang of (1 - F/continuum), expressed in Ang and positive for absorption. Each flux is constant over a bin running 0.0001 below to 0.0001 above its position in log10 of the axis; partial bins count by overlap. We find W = 3.6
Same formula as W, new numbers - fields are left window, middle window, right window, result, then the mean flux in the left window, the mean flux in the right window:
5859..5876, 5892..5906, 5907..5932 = 1.47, 1.77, 1.7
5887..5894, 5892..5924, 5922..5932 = -4.70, 1.19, 1.69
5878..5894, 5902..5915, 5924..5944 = -1.23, 1.45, 1.71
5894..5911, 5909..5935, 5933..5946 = -0.48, 1.62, 1.73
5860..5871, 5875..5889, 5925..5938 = 1.16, 1.76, 1.7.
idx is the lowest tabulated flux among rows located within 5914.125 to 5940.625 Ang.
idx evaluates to 1.649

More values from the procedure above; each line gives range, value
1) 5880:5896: 1.104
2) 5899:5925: 1.664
